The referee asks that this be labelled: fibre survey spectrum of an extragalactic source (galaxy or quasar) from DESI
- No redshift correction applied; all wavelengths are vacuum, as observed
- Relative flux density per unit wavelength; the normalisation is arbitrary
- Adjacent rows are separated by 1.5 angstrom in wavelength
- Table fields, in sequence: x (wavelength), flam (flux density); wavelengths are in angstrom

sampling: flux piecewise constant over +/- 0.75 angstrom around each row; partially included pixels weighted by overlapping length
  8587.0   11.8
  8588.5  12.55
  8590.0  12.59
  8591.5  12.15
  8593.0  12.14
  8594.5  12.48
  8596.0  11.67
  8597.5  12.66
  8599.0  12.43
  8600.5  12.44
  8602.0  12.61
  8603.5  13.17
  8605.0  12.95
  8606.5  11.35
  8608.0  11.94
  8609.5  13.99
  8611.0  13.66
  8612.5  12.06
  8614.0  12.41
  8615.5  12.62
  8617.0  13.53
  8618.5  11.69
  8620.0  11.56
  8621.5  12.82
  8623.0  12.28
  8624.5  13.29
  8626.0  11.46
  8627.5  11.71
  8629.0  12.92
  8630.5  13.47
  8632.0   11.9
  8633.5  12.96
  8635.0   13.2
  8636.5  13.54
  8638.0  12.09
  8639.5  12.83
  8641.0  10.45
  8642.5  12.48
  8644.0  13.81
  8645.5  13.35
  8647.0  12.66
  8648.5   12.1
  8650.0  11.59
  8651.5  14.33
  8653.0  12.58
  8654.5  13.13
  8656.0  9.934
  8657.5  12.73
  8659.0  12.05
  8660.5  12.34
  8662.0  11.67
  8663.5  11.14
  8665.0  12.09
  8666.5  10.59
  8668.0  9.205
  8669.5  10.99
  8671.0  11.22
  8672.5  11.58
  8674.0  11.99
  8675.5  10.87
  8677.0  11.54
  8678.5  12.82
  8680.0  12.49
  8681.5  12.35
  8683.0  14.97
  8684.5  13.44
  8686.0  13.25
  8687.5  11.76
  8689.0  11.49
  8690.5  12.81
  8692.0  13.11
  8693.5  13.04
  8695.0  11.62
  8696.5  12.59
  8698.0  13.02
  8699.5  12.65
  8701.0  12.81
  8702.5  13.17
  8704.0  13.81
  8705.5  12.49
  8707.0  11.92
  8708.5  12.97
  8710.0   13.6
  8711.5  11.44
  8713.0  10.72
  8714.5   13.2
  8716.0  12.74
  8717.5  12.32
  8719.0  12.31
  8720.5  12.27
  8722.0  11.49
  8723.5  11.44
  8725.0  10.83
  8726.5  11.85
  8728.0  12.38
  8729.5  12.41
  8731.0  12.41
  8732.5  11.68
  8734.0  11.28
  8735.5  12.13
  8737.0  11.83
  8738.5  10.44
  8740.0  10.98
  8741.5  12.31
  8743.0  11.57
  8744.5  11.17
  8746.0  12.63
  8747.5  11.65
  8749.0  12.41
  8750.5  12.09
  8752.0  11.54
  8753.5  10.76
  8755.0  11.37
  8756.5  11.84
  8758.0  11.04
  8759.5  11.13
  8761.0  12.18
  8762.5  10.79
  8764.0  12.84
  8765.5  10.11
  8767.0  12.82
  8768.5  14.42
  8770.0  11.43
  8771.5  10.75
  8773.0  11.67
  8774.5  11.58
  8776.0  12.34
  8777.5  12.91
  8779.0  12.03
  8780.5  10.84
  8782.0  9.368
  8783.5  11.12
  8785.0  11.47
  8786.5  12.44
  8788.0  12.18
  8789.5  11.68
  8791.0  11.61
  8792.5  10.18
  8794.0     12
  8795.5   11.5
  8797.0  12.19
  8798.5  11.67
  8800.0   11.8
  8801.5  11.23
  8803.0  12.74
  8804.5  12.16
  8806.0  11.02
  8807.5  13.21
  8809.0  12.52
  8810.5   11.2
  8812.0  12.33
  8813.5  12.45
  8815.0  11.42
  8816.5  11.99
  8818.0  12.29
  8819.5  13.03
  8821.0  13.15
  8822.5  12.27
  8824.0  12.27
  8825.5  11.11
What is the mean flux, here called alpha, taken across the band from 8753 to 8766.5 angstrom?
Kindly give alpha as 11.4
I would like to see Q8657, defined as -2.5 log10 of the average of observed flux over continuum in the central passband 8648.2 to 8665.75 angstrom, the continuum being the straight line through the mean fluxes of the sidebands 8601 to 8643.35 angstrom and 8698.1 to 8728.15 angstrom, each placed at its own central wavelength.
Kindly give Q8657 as 0.03 mag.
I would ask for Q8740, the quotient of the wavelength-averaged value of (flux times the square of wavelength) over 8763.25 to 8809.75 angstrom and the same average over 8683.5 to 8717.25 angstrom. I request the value 0.95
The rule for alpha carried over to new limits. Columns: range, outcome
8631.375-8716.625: 12.3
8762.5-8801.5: 11.7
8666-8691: 12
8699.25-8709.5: 12.9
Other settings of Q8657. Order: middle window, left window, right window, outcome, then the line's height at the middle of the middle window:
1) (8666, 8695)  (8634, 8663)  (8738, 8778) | 0.01 mag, 12.2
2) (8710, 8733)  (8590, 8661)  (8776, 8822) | 0.01 mag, 12.2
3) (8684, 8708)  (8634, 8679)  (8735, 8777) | -0.07 mag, 11.9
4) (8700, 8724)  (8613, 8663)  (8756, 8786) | -0.04 mag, 12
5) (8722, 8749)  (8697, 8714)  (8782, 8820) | 0.06 mag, 12.4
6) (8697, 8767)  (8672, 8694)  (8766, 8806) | 0.02 mag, 12.1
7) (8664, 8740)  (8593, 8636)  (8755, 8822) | 0.00 mag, 12.2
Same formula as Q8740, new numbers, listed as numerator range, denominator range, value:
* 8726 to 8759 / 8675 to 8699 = 0.94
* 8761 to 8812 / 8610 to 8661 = 0.97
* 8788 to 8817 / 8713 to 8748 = 1.02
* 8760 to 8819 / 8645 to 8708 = 0.99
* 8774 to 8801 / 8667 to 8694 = 0.98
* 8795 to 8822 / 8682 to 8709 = 0.97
